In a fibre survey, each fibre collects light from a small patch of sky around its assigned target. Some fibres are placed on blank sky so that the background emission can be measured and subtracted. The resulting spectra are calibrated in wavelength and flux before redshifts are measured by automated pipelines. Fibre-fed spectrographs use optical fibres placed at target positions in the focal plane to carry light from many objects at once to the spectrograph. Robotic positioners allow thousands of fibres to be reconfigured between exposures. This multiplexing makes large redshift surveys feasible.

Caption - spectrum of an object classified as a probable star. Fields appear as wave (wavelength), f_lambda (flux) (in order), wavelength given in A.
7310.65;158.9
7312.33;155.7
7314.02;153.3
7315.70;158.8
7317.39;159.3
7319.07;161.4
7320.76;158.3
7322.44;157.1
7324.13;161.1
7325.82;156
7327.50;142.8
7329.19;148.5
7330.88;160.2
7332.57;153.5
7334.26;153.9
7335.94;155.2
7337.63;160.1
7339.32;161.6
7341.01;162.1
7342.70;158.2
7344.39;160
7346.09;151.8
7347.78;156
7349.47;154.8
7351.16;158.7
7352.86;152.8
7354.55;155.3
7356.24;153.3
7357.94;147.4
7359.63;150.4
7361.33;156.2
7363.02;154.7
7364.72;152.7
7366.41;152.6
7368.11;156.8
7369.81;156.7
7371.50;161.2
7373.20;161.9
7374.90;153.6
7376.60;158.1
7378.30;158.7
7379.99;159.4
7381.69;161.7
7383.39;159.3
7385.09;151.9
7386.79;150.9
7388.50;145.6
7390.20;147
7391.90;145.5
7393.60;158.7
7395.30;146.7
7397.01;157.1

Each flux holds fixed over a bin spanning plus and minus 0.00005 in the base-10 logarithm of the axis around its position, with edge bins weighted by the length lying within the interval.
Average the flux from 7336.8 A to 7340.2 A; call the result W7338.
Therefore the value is 161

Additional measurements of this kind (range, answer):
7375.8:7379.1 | 158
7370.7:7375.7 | 159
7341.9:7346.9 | 156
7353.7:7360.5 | 152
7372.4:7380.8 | 158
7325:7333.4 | 152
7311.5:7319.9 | 158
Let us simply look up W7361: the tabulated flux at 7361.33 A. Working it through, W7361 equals 156.2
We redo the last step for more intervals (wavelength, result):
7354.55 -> 155.3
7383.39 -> 159.3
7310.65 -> 158.9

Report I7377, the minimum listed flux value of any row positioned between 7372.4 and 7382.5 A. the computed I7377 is 153.6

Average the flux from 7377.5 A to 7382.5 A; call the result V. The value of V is 160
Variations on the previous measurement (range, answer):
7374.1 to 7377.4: 156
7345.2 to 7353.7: 155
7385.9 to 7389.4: 148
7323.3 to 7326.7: 159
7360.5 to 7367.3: 154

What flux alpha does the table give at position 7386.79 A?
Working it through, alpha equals 150.9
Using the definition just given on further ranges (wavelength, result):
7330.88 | 160.2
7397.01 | 157.1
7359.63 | 150.4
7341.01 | 162.1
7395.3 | 146.7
